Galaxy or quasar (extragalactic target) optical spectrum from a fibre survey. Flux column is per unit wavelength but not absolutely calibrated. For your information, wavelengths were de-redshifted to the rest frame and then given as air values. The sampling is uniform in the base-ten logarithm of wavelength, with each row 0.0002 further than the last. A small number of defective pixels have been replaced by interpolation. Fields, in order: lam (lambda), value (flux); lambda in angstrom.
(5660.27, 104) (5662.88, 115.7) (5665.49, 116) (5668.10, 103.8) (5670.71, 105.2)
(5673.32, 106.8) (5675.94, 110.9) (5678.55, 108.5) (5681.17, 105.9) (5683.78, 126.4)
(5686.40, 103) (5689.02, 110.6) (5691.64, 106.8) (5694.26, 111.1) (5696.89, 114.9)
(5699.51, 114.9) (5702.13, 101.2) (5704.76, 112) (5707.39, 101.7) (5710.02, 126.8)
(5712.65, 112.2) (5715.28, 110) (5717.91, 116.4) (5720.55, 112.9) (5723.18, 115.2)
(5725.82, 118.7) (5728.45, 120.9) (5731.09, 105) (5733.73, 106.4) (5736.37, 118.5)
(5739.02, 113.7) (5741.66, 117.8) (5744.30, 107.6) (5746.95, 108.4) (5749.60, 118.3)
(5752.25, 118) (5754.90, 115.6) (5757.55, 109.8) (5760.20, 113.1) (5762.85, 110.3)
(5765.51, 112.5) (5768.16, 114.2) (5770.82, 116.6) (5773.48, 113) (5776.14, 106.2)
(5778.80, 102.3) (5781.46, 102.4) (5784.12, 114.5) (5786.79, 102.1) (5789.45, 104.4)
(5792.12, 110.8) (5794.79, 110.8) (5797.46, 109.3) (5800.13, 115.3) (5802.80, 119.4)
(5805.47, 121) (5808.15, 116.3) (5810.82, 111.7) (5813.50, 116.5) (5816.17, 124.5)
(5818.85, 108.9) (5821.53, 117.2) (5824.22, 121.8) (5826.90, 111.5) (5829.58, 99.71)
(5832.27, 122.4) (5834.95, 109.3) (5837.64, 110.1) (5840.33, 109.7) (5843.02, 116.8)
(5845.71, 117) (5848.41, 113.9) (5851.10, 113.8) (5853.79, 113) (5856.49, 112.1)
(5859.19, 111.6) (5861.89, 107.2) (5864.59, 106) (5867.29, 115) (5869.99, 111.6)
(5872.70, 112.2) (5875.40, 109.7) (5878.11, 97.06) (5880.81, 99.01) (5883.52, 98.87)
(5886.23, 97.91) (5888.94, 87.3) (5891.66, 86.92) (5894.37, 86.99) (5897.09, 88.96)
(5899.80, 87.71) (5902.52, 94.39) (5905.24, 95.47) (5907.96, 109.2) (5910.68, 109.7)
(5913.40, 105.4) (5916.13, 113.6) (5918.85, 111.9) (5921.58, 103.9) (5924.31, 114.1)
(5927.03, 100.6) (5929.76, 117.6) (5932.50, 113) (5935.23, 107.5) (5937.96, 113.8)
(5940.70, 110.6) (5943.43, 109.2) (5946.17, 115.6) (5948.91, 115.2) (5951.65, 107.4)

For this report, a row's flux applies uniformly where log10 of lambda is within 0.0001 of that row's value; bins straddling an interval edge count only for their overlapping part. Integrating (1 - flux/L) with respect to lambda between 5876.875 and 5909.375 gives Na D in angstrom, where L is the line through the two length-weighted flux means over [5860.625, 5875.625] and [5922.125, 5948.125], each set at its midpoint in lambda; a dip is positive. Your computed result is 4.8 angstrom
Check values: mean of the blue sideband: 110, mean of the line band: 94.2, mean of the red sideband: 111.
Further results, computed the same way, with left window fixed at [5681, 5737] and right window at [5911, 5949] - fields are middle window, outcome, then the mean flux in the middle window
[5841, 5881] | 0.2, 111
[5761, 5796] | 0.8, 109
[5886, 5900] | 2.8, 88.7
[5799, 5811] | -0.6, 117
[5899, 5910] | 1.3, 97.9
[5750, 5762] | -0.2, 114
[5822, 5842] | -0.2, 112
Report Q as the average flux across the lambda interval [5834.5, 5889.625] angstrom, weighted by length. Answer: 108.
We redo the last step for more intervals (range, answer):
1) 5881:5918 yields 97.4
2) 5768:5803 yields 110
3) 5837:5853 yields 114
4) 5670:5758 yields 112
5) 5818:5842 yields 112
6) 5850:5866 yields 111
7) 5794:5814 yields 115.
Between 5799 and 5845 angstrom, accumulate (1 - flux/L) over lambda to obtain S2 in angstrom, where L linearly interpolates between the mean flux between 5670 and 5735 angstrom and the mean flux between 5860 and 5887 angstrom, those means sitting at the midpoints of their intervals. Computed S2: -3.2 angstrom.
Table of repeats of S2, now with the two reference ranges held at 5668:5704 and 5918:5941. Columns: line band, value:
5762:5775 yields -0.4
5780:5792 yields 0.4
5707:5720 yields -0.5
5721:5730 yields -0.6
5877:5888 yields 1.2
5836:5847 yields -0.3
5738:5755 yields -0.7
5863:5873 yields -0.1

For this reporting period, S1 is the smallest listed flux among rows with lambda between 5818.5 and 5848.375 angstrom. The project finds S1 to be 99.71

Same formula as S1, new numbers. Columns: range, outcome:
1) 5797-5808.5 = 109.3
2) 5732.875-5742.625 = 106.4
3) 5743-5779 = 102.3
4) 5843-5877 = 106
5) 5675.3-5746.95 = 101.2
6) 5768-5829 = 102.1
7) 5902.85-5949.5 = 95.47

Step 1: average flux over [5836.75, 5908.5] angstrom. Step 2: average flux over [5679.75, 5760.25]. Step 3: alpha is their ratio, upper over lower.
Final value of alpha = 0.9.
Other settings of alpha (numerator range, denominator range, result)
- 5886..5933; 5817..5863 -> 0.90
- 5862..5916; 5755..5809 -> 0.90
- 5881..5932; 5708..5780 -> 0.89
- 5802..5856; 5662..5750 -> 1.03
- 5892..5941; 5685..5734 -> 0.93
